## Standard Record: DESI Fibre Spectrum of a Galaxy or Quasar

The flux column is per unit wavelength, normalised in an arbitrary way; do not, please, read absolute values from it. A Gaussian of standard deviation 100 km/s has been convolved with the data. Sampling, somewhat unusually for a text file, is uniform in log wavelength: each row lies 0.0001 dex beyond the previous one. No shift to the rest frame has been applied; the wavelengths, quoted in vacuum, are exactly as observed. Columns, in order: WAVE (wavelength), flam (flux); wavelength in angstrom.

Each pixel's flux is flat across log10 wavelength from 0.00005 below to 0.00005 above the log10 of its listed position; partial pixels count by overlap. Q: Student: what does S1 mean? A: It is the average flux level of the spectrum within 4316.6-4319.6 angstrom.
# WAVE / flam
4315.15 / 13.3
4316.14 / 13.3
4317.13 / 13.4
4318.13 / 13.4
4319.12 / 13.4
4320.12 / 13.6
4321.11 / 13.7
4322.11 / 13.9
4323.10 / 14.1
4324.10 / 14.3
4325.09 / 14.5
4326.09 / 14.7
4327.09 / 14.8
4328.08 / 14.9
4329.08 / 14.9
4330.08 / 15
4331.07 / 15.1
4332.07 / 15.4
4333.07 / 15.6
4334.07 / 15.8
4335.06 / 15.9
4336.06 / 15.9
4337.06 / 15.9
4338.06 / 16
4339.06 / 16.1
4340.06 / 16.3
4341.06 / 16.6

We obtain 13.4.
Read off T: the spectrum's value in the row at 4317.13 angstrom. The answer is 13.4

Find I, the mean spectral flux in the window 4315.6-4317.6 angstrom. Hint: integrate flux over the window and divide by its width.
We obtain 13.4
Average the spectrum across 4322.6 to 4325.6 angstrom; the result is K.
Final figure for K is 14.3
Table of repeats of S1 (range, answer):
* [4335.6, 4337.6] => 15.9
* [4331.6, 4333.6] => 15.5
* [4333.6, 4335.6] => 15.9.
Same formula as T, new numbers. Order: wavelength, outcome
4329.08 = 14.9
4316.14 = 13.3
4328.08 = 14.9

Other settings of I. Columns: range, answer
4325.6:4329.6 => 14.8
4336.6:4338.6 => 15.9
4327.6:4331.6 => 15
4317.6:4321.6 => 13.5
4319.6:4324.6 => 13.9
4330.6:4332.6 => 15.2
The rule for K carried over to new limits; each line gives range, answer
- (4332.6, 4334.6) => 15.8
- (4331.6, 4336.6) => 15.7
